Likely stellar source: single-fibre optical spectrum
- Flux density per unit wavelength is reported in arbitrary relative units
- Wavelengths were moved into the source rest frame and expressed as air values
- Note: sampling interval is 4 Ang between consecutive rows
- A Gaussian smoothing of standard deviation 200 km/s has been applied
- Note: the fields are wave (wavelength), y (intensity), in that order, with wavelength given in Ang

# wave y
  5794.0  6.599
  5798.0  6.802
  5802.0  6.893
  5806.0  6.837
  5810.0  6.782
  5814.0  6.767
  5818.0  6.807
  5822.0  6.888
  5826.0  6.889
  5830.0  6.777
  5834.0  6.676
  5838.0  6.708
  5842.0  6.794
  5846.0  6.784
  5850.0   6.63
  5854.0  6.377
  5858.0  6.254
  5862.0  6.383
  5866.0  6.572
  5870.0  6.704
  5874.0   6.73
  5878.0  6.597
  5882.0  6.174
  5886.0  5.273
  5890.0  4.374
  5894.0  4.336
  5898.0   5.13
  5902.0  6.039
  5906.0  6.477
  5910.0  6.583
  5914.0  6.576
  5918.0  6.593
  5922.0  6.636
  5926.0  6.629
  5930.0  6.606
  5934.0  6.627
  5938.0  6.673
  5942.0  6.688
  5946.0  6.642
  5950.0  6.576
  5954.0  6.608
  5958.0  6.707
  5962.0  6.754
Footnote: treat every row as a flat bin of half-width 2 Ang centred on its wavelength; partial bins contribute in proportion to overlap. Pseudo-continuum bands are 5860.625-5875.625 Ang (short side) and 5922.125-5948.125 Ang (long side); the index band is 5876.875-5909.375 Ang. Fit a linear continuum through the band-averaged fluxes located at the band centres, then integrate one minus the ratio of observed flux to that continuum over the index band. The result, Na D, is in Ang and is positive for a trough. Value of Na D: 5.2 Ang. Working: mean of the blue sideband 6.6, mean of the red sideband 6.64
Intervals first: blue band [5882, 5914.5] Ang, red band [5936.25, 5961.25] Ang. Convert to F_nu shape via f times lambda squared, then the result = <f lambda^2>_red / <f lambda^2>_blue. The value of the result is 1.2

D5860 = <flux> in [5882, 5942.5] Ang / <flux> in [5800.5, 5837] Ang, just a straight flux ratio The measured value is 0.89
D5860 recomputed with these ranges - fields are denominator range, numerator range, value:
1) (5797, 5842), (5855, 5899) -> 0.87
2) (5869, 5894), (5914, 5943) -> 1.14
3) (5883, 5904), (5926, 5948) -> 1.31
